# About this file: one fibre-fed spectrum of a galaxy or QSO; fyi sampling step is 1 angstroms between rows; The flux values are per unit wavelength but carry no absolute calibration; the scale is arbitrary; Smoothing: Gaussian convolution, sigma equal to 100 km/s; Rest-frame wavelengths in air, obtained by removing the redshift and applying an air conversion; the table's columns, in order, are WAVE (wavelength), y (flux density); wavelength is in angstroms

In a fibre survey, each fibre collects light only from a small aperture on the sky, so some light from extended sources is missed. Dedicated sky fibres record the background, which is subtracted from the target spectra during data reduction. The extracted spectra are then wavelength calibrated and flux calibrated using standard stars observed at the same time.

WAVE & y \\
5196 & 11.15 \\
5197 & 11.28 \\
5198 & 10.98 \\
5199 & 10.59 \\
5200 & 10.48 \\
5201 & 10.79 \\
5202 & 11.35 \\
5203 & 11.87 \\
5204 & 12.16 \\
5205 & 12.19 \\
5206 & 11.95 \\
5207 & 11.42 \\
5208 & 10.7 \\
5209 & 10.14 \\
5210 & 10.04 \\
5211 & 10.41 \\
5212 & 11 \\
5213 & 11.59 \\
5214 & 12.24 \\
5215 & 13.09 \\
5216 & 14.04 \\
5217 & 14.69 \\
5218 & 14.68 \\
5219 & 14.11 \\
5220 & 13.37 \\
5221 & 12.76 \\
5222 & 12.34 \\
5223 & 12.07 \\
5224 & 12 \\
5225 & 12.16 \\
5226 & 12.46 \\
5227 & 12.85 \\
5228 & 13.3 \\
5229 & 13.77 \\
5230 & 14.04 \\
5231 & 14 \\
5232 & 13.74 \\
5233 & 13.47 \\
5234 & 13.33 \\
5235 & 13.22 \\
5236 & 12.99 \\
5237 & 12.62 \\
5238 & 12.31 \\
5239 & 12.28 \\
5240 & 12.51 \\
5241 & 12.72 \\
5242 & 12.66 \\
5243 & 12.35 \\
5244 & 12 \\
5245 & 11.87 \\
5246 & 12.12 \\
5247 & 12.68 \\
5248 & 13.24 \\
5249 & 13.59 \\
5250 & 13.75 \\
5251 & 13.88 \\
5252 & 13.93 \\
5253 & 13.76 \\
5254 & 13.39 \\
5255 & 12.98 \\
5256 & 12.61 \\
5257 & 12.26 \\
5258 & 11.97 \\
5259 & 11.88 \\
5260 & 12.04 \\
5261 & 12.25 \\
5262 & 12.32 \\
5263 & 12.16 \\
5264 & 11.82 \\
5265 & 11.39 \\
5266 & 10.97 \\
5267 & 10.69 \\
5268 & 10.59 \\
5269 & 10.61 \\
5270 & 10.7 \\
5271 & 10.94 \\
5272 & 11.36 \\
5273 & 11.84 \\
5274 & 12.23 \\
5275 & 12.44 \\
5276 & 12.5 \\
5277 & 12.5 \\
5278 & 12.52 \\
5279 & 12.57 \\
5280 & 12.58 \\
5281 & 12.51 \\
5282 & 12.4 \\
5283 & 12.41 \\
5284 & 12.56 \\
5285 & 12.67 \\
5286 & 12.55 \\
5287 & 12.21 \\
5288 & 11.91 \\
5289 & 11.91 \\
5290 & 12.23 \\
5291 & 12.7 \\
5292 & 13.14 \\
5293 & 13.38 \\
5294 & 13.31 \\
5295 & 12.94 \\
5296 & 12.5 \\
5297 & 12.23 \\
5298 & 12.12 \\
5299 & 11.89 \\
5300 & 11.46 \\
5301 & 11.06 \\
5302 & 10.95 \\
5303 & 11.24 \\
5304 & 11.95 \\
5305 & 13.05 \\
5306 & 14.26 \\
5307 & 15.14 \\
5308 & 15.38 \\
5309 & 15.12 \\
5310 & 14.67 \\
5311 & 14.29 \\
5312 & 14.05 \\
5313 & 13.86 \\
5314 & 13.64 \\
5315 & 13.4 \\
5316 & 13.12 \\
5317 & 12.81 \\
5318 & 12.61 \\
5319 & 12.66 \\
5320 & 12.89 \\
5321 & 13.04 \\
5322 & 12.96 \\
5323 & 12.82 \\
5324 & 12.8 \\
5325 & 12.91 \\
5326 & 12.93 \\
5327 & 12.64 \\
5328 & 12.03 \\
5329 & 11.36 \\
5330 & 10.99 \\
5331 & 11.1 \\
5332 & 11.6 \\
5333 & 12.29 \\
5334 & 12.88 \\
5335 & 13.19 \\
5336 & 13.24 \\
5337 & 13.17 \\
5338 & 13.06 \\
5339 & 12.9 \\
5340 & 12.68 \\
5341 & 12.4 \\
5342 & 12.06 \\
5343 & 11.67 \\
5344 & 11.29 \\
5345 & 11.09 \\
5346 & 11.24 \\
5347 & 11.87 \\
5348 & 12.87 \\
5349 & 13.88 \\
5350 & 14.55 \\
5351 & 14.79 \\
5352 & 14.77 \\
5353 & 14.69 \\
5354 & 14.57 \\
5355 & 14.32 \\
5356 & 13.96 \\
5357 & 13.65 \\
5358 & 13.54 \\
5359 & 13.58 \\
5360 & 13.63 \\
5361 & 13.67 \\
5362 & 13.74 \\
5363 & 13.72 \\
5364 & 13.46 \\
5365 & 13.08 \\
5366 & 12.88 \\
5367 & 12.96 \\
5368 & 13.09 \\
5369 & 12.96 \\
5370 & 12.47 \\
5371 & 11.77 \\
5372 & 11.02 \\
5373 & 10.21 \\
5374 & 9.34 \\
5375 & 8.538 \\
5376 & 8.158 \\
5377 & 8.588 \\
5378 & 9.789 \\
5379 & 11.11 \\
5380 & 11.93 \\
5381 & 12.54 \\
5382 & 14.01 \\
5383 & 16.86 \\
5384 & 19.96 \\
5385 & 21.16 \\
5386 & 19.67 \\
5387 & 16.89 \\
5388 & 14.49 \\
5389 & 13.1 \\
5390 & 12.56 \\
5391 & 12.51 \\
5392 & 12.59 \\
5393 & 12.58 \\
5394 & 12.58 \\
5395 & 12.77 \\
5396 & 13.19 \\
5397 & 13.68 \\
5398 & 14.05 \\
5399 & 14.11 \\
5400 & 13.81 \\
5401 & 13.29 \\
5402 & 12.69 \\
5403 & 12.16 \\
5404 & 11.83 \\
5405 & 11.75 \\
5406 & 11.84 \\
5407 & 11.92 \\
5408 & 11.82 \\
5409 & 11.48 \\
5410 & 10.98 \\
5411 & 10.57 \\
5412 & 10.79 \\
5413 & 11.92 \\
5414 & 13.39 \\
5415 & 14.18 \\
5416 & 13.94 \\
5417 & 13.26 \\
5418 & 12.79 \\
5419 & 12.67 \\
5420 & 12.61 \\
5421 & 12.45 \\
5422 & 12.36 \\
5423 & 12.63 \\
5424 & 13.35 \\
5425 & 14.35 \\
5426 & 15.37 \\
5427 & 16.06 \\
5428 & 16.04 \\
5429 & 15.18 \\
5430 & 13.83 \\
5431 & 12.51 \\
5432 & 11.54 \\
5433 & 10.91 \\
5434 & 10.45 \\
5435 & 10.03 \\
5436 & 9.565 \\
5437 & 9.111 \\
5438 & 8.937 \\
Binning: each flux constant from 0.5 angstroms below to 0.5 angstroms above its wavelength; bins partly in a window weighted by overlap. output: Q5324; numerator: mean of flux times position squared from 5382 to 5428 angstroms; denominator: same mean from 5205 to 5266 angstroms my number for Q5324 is 1.15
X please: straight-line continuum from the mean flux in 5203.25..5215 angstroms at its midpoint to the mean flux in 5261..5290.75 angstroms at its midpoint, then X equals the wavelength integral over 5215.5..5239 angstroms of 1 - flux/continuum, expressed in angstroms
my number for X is -3.5 angstroms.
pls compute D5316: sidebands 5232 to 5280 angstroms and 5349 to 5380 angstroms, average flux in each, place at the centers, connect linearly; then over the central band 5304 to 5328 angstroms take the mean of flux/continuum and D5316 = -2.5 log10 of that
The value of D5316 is -0.08 mag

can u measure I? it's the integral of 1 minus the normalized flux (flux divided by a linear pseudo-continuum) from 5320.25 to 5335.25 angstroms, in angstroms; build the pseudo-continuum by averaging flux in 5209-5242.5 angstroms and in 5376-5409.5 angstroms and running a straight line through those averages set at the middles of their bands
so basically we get 0.9 angstroms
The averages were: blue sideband 12.8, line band 12.4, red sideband 13.4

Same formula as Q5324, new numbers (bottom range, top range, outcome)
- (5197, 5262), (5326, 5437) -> 1.09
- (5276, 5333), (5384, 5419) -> 1.09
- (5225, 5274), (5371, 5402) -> 1.11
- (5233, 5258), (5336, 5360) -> 1.06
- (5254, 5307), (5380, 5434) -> 1.16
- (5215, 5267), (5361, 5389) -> 1.08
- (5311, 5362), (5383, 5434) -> 1.06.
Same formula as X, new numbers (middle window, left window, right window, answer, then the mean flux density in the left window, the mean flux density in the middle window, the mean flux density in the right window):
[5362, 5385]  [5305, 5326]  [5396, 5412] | 0.64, 13.6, 12.4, 12.4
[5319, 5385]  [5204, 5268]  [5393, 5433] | 0.32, 12.5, 12.7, 12.9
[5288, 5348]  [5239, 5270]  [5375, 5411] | 0.07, 12.3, 12.7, 13.1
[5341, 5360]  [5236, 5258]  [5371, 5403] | -0.28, 12.8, 13.2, 13.1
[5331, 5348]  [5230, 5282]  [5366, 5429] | 0.65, 12.4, 12.3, 13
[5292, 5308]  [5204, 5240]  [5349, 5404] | 0.44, 12.6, 12.6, 13.3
